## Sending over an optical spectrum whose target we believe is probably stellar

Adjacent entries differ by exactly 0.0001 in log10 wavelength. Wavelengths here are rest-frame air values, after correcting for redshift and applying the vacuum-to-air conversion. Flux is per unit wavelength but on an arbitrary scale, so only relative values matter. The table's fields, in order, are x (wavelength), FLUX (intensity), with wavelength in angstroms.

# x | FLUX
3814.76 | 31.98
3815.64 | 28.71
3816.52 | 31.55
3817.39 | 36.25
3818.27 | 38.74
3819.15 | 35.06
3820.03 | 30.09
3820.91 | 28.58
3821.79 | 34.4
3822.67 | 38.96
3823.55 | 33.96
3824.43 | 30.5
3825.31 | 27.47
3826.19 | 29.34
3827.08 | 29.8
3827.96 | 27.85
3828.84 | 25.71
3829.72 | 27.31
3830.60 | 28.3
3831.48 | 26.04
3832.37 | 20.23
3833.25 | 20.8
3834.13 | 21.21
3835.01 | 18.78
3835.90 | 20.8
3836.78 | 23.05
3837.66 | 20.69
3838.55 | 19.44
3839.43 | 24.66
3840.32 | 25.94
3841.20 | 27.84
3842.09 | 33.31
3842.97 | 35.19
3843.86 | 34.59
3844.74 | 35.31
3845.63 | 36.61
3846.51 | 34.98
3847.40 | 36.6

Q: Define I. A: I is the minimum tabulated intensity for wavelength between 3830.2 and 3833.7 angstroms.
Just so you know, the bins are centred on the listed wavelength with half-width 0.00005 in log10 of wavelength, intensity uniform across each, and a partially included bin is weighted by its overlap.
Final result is 20.23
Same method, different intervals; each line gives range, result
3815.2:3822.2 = 28.58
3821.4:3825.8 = 27.47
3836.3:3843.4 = 19.44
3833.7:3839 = 18.78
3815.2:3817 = 28.71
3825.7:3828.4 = 27.85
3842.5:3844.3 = 34.59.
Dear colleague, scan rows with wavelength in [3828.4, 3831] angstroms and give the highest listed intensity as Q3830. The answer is 28.3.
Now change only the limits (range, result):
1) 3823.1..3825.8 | 33.96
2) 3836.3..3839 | 23.05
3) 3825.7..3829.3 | 29.8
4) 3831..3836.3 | 26.04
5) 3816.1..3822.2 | 38.74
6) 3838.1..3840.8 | 25.94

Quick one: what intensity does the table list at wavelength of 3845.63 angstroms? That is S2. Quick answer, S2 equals 36.61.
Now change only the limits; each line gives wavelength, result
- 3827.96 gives 27.85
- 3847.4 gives 36.6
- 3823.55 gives 33.96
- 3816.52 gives 31.55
